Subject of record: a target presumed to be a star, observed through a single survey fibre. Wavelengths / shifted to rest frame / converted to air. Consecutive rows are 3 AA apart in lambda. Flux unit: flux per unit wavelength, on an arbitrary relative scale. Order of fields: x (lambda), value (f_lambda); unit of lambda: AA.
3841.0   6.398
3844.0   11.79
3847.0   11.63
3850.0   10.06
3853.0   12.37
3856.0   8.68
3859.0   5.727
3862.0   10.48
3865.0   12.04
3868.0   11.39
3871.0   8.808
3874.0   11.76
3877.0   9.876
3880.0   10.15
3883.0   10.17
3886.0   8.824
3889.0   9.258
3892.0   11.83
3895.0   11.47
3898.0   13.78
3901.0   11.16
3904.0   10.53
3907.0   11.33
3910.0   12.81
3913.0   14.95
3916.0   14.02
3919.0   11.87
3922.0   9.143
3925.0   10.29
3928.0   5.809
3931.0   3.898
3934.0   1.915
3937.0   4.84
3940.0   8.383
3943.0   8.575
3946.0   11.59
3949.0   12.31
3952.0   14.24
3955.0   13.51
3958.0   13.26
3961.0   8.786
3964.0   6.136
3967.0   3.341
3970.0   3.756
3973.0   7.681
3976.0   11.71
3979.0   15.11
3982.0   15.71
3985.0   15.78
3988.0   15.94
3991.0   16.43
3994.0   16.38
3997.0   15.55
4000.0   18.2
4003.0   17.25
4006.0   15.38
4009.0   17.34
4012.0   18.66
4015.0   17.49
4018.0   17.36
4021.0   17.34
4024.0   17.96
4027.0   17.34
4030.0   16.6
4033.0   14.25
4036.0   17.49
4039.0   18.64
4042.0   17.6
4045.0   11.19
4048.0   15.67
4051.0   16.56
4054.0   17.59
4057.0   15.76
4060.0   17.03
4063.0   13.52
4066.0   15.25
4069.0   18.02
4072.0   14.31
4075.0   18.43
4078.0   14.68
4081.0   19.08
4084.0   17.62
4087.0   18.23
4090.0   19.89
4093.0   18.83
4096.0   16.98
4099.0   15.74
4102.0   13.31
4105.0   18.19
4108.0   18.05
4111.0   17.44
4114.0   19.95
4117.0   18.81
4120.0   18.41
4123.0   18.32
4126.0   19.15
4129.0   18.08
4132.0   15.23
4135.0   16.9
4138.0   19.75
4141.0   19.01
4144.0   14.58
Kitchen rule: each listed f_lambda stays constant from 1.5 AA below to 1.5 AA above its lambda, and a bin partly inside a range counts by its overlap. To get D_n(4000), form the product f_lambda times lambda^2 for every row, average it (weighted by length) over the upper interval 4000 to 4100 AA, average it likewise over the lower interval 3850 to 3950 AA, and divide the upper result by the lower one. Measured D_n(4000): 1.8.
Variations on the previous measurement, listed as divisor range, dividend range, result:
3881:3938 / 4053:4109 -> 1.85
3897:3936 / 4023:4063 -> 1.74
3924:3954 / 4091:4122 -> 2.32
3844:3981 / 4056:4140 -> 1.90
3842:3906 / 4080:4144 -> 1.91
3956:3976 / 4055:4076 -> 2.20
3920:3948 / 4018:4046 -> 2.38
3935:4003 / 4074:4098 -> 1.61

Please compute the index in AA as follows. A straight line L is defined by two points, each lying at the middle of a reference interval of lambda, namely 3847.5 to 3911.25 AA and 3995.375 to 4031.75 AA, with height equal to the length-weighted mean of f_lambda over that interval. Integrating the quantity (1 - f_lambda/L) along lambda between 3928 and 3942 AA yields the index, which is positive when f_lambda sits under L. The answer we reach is 8.8 AA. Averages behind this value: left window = 10.6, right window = 17.2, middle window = 5.01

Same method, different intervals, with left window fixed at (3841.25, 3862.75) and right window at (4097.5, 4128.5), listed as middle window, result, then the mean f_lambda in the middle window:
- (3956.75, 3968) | 4.4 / 7.96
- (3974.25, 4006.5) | -3.8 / 15.7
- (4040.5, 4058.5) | 0.1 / 15.7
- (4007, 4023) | -3.0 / 17.6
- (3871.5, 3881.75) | 0.2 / 10.4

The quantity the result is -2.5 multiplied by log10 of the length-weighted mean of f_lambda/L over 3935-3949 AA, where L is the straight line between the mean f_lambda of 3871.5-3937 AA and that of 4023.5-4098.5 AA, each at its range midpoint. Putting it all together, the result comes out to 0.34 mag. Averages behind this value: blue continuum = 10.1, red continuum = 16.7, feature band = 8.54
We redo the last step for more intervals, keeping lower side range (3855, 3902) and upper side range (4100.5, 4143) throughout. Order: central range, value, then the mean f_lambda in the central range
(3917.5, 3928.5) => 0.22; 9.59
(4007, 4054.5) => -0.12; 16.8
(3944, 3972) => 0.30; 9.6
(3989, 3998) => -0.16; 16.1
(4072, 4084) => -0.03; 17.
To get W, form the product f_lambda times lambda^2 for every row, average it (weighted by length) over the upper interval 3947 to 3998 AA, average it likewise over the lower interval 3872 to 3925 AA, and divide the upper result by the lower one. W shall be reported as 1.11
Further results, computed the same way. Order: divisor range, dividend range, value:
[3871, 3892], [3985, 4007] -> 1.73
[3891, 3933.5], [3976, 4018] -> 1.60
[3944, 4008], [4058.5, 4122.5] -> 1.43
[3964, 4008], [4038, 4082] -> 1.26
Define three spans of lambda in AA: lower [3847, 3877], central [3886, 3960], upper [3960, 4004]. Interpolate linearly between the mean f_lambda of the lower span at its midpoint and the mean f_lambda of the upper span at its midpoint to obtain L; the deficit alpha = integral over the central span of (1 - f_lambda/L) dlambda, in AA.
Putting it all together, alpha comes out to 6.1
